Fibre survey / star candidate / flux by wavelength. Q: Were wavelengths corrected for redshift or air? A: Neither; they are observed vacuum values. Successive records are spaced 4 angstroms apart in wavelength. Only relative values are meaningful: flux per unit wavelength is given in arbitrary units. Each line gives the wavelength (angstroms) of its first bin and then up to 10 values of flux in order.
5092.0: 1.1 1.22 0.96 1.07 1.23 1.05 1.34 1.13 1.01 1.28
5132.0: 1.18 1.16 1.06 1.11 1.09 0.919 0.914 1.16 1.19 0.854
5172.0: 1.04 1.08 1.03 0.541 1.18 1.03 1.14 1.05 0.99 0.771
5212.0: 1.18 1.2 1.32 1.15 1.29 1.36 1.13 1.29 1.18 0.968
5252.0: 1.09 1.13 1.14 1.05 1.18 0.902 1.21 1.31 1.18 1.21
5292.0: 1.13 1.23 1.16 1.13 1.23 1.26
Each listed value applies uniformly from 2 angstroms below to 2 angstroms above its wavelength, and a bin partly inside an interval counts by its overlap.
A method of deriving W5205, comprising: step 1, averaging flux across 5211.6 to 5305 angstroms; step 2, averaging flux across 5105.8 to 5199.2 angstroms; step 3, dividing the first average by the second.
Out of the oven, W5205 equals 1.09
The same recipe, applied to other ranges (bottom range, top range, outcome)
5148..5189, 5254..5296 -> 1.16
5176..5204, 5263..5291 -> 1.15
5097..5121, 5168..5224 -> 0.92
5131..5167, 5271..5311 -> 1.09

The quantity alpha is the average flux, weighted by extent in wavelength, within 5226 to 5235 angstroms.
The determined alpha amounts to 1.3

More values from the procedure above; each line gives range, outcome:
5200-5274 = 1.13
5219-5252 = 1.2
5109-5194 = 1.07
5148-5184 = 1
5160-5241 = 1.09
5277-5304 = 1.2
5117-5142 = 1.14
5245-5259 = 1.08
